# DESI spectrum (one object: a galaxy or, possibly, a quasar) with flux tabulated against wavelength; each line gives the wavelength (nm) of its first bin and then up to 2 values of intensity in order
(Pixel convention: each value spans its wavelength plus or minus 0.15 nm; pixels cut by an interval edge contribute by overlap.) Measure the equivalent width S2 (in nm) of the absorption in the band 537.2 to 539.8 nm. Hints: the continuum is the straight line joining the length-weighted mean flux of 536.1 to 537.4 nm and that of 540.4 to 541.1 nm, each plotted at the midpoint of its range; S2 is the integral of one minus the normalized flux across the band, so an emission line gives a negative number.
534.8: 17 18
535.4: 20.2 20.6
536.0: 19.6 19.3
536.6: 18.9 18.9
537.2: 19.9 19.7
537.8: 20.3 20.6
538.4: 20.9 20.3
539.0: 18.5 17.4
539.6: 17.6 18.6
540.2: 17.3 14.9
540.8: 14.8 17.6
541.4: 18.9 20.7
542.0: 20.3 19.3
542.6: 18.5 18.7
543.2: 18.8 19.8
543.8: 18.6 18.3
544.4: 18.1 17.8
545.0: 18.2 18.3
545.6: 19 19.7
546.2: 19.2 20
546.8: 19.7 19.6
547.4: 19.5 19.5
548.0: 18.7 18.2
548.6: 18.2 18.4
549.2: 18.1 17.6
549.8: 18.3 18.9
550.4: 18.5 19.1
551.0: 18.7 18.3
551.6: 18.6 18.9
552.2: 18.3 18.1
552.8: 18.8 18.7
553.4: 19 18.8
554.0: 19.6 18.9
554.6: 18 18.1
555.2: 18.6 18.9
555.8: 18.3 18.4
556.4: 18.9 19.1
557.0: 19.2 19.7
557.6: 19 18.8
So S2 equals -0.27 nm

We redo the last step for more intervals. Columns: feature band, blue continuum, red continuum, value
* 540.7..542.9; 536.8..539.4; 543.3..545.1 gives 0.030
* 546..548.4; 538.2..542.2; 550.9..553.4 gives -0.111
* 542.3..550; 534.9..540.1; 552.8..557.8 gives 0.129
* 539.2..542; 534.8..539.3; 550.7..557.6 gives 0.243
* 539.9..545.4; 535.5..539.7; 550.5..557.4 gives 0.279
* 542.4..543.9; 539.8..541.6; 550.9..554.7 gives -0.130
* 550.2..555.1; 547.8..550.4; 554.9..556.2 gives -0.060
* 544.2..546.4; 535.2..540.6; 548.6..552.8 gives 0.011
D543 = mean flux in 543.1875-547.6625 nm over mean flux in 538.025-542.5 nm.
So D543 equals 1.03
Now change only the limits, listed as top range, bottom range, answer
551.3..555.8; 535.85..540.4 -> 0.97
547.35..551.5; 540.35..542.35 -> 1.03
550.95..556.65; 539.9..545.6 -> 1.02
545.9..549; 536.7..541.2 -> 1.03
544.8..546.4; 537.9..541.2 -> 1.04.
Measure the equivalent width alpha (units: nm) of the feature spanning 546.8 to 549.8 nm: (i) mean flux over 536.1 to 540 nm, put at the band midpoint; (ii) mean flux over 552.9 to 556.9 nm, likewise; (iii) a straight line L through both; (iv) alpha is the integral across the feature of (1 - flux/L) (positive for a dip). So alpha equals 0.043 nm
